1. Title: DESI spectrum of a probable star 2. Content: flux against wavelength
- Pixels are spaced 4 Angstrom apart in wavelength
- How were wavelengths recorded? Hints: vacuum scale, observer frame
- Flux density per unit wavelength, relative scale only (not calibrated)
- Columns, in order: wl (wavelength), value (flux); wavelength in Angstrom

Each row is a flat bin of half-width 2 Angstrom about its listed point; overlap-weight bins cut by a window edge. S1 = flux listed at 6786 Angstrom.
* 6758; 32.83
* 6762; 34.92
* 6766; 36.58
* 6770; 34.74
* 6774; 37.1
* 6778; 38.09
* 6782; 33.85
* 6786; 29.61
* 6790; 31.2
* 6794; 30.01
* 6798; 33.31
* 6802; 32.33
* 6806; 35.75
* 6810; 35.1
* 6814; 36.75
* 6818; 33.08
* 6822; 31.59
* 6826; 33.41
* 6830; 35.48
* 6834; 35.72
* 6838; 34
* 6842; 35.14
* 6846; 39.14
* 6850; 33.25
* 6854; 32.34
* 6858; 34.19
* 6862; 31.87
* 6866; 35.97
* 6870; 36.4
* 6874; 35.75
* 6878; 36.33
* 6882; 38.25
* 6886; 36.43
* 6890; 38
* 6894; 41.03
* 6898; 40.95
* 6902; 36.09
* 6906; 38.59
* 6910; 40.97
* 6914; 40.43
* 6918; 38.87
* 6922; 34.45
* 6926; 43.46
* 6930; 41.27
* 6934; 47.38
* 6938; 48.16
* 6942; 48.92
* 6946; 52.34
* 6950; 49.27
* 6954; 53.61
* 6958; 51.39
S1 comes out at 29.61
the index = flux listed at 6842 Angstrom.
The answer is 35.14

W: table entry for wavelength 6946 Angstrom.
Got 52.34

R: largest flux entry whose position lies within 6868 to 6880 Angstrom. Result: 36.4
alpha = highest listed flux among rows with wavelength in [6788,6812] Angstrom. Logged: 35.75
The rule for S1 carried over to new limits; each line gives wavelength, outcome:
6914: 40.43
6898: 40.95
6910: 40.97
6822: 31.59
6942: 48.92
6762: 34.92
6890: 38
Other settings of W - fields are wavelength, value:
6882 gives 38.25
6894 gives 41.03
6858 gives 34.19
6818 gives 33.08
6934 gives 47.38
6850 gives 33.25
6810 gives 35.1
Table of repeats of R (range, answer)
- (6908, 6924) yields 40.97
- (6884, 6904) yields 41.03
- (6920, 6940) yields 48.16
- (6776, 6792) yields 38.09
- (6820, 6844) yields 35.72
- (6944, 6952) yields 52.34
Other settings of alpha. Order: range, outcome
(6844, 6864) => 39.14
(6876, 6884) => 38.25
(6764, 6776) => 37.1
